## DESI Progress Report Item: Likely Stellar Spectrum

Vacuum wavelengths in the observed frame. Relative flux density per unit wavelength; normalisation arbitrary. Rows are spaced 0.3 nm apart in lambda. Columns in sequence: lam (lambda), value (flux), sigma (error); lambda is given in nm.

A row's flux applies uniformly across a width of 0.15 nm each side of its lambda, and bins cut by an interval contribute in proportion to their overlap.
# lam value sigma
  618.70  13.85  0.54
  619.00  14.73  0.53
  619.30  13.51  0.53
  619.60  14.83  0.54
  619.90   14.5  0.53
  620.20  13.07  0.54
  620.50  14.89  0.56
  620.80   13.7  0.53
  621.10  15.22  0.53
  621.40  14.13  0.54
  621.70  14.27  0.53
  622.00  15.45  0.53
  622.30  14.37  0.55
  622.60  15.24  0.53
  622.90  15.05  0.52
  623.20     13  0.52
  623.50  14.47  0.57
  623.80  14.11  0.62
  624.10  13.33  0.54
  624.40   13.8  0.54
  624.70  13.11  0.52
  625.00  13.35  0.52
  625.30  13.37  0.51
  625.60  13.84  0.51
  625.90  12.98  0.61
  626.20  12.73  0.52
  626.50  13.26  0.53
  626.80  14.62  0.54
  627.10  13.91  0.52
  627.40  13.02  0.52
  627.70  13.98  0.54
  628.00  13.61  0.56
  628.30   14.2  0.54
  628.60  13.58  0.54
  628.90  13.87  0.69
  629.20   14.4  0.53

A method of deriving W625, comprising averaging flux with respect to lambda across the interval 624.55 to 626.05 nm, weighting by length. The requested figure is 13.3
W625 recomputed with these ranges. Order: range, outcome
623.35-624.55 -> 13.9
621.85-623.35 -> 14.6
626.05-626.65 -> 13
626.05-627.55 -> 13.5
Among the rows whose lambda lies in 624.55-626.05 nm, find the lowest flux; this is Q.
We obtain 12.98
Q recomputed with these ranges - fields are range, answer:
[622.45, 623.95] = 13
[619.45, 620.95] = 13.07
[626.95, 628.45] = 13.02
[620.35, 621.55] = 13.7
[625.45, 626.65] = 12.73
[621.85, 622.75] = 14.37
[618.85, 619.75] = 13.51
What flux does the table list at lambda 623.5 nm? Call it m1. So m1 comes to 14.47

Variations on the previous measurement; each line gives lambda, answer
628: 13.61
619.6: 14.83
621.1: 15.22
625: 13.35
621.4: 14.13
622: 15.45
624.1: 13.33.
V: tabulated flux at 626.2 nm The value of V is 12.73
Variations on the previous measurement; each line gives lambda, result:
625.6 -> 13.84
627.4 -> 13.02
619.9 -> 14.5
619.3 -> 13.51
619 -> 14.73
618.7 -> 13.85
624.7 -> 13.11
